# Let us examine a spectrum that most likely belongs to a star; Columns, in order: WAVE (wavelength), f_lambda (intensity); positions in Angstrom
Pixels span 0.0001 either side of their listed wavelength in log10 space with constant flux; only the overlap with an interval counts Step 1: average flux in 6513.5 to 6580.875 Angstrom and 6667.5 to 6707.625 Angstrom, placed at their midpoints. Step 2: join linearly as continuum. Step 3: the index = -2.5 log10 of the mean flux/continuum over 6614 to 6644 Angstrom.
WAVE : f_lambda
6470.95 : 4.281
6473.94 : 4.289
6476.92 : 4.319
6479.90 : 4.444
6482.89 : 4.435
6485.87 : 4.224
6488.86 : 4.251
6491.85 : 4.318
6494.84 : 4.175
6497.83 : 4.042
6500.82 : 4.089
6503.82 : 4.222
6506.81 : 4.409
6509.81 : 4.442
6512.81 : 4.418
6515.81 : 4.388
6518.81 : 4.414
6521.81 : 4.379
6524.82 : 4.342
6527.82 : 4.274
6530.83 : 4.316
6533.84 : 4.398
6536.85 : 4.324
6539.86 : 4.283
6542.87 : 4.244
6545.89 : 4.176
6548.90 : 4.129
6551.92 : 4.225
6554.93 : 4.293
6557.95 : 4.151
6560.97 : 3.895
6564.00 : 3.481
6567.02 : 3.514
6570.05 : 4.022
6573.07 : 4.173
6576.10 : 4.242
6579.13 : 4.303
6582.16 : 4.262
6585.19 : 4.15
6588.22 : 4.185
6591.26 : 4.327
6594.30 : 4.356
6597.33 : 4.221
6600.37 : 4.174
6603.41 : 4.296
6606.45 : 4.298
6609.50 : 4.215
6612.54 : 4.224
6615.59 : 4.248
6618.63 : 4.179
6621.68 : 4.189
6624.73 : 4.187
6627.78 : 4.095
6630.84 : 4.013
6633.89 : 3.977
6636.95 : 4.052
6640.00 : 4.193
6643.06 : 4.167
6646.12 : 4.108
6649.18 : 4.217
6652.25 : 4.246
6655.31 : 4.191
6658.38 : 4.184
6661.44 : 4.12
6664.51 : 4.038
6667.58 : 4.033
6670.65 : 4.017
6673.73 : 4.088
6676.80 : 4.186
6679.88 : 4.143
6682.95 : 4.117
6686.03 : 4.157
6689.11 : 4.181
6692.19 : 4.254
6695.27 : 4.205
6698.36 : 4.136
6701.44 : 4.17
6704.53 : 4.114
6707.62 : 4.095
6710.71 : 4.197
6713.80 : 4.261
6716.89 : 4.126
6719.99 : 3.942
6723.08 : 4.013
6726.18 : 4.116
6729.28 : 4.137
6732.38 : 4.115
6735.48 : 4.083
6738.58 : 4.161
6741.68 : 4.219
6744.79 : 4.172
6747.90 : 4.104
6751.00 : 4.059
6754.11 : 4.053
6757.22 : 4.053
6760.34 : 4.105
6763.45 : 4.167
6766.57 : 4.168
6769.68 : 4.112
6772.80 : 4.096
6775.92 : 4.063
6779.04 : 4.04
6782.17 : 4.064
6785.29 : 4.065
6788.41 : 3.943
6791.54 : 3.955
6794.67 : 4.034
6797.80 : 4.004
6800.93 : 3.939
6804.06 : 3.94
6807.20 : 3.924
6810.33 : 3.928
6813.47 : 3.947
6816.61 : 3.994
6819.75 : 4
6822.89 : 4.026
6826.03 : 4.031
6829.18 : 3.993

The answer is 0.007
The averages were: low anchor 4.18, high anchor 4.14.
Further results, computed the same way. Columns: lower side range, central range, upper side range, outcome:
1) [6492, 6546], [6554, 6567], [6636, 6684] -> 0.10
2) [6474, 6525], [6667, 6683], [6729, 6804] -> 0.02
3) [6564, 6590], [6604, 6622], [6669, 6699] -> -0.03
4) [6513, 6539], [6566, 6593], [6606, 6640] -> 0.03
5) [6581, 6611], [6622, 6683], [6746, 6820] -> 0.02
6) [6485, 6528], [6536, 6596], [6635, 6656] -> 0.03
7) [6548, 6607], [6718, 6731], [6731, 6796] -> 0.01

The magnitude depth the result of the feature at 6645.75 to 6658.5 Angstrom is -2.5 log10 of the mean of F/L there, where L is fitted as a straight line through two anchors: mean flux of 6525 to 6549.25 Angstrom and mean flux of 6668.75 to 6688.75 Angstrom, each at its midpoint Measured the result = -0.01 mag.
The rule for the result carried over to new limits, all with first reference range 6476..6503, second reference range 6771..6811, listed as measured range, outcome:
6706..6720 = -0.02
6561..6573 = 0.12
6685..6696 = -0.03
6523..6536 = -0.03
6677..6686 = -0.01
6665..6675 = 0.02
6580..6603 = -0.02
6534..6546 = -0.02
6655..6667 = 0.00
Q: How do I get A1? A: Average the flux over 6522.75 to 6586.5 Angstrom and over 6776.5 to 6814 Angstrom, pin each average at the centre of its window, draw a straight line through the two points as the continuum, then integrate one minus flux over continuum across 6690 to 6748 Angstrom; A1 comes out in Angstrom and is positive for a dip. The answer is -1.4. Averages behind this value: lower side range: 4.15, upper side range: 3.98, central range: 4.14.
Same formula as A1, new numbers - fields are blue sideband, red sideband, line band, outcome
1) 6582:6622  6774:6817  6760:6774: -0.37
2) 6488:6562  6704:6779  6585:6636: 0.12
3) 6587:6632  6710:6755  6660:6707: 0.29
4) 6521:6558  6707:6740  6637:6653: 0.04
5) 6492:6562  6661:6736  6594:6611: -0.20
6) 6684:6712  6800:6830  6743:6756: -0.06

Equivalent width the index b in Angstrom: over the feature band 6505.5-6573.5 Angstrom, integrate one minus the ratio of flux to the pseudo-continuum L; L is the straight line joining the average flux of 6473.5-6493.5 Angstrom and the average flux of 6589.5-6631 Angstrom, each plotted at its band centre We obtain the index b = 1.2 Angstrom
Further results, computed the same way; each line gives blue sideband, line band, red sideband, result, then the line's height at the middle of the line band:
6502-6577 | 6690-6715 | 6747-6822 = -0.5 Angstrom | 4.09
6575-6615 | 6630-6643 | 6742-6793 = 0.4 Angstrom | 4.21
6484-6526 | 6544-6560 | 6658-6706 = 0.2 Angstrom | 4.25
